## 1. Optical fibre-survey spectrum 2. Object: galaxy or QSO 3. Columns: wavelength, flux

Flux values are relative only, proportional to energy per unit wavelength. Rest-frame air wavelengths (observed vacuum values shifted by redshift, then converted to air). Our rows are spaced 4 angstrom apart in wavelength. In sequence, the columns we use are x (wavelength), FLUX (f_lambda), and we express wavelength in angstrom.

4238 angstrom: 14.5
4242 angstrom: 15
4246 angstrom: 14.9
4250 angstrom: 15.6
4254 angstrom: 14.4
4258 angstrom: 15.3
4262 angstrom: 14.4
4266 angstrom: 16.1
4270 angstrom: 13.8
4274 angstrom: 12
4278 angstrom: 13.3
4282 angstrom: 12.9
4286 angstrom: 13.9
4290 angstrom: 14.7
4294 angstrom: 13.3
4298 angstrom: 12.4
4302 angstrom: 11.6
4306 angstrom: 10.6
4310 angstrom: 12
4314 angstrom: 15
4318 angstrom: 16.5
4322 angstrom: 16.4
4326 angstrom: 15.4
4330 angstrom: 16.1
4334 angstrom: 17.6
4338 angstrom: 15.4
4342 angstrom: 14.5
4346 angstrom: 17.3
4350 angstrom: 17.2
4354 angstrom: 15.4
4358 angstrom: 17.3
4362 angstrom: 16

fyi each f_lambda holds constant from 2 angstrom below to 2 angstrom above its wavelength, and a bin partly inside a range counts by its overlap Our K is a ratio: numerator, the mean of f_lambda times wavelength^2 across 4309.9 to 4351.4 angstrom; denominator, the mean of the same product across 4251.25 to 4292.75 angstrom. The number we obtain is 1.2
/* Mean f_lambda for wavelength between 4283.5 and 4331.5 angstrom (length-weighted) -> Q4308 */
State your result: 14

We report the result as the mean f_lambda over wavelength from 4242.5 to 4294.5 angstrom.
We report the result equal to 14.2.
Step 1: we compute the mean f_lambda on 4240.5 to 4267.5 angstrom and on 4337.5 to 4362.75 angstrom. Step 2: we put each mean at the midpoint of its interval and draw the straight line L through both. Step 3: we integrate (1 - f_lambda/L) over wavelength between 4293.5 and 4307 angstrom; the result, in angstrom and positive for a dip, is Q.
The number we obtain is 3.2 angstrom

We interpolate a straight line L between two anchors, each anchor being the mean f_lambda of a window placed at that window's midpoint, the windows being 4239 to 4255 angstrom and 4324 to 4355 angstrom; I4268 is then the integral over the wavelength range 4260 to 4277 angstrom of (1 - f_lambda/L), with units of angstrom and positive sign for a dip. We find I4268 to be 1.4 angstrom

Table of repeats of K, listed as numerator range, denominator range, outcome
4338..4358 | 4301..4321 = 1.23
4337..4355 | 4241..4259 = 1.11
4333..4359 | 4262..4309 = 1.27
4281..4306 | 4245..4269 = 0.87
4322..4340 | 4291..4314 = 1.32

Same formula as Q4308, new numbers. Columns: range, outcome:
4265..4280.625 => 13.6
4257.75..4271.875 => 14.9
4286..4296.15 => 14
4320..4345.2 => 16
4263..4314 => 13.2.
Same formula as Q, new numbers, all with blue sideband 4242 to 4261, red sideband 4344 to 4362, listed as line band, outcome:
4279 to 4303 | 3.77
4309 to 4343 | 1.47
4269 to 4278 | 1.46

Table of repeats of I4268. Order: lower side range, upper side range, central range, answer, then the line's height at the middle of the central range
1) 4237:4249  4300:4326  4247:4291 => 0.83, 14.5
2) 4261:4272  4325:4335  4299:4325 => 3.64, 15.9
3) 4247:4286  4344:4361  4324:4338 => -0.09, 16.1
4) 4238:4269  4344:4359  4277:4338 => 6.99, 16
